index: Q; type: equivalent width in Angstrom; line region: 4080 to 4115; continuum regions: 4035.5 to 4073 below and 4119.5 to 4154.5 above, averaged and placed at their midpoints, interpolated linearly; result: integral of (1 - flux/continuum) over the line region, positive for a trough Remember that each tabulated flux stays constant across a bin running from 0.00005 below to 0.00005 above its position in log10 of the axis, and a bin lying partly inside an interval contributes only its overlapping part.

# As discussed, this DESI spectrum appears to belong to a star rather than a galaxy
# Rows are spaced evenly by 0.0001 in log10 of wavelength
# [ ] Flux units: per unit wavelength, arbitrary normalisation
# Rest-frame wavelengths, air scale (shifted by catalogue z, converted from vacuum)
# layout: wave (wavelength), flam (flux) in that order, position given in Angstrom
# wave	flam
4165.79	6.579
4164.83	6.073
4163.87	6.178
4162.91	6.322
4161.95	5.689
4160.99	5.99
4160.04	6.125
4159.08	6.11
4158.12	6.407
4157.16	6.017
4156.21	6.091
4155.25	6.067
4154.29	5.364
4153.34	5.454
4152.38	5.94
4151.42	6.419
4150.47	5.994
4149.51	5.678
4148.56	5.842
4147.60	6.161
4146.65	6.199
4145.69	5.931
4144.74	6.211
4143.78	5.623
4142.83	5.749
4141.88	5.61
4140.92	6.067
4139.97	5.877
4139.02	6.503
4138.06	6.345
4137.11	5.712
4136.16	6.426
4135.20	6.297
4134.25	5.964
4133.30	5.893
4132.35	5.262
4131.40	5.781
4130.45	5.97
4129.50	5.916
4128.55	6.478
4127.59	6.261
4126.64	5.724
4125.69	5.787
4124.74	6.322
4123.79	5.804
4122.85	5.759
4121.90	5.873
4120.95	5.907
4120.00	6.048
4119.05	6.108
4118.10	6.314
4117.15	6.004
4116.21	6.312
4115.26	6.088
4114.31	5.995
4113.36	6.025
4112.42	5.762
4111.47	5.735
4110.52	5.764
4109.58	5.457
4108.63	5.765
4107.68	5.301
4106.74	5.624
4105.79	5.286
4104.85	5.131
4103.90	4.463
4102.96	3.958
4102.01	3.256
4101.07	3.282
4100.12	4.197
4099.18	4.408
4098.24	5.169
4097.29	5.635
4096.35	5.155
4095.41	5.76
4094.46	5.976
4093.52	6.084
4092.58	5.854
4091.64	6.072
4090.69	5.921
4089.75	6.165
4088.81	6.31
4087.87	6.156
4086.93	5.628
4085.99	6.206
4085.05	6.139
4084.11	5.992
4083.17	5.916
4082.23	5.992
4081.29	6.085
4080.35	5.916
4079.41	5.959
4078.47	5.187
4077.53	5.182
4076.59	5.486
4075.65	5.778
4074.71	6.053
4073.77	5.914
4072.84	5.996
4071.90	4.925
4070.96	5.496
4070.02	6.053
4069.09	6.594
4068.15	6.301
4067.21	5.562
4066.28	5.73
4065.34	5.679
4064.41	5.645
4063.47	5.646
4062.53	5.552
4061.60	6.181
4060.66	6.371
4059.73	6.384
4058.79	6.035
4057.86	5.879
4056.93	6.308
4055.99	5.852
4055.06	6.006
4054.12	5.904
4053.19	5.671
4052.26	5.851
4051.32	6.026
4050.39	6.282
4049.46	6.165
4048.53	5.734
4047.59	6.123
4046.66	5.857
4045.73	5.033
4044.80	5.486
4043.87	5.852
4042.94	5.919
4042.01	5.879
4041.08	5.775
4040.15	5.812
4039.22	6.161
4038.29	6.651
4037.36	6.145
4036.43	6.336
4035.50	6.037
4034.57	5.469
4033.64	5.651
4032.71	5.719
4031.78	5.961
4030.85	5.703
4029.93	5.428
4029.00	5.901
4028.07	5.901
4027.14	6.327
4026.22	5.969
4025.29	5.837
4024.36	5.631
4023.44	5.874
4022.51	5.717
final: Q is 2.57 Angstrom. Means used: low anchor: 5.92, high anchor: 5.95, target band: 5.5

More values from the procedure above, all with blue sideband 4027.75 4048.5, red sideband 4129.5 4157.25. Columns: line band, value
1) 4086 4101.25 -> 0.9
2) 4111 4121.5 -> -0.2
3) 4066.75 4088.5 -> 0.1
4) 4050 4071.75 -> -0.3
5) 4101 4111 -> 1.7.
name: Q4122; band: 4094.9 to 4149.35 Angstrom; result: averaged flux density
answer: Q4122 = 5.67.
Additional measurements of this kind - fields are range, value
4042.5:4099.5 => 5.84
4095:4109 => 4.82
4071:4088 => 5.79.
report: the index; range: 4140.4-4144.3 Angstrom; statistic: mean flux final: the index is 5.77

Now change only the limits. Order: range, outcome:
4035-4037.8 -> 6.16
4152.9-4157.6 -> 5.81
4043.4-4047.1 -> 5.56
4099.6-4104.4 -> 3.84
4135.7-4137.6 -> 6.08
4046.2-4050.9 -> 6.03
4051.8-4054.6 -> 5.81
